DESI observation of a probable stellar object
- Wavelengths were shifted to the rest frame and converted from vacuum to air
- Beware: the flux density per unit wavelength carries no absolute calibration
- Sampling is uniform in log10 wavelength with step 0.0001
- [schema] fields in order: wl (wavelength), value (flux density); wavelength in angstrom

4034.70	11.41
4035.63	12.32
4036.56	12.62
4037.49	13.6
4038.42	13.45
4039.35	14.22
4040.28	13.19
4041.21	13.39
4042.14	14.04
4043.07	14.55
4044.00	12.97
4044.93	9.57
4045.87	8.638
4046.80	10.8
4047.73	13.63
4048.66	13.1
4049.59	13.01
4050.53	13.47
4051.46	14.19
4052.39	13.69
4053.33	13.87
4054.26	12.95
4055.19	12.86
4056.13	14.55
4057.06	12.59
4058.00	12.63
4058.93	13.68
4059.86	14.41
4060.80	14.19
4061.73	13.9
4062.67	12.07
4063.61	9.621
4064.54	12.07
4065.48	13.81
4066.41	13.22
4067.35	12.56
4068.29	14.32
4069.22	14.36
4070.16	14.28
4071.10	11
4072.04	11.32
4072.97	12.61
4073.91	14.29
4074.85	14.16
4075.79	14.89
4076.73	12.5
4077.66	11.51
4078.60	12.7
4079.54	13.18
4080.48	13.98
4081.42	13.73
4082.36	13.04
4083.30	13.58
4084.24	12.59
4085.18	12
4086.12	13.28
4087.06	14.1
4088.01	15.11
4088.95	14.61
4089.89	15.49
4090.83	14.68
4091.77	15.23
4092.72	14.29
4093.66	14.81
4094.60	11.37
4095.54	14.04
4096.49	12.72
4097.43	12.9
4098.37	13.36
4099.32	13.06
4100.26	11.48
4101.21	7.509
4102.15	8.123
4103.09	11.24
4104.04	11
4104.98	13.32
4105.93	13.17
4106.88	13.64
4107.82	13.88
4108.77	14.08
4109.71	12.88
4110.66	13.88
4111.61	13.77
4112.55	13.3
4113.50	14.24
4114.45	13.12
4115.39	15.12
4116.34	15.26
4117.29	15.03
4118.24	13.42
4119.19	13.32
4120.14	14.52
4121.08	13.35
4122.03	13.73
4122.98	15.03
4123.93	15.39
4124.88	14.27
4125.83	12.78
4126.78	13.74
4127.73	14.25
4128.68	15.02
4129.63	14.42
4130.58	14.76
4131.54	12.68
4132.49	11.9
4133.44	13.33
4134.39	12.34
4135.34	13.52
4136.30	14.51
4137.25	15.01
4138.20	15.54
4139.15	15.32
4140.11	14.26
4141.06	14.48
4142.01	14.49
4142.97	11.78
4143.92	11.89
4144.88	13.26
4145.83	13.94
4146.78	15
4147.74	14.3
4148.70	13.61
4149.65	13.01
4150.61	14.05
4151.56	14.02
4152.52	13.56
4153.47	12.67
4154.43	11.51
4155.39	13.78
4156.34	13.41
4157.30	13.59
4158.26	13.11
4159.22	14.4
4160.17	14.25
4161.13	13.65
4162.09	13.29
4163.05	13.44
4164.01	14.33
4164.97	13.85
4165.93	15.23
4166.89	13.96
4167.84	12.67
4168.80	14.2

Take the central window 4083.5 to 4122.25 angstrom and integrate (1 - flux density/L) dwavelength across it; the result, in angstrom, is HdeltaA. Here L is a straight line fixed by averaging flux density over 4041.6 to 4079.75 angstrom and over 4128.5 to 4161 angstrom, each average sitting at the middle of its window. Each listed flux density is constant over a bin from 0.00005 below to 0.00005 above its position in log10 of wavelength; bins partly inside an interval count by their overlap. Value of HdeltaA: 0.1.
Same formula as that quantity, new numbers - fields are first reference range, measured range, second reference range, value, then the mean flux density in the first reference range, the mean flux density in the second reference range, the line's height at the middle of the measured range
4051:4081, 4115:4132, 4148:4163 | -1.1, 13.2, 13.5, 13.4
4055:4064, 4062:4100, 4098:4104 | -4.8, 13.1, 10.8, 11.9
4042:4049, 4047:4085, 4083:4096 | -0.8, 12.1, 13.9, 12.9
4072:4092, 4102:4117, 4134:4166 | 0.5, 13.6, 13.8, 13.7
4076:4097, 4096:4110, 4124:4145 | 1.6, 13.6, 13.8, 13.7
